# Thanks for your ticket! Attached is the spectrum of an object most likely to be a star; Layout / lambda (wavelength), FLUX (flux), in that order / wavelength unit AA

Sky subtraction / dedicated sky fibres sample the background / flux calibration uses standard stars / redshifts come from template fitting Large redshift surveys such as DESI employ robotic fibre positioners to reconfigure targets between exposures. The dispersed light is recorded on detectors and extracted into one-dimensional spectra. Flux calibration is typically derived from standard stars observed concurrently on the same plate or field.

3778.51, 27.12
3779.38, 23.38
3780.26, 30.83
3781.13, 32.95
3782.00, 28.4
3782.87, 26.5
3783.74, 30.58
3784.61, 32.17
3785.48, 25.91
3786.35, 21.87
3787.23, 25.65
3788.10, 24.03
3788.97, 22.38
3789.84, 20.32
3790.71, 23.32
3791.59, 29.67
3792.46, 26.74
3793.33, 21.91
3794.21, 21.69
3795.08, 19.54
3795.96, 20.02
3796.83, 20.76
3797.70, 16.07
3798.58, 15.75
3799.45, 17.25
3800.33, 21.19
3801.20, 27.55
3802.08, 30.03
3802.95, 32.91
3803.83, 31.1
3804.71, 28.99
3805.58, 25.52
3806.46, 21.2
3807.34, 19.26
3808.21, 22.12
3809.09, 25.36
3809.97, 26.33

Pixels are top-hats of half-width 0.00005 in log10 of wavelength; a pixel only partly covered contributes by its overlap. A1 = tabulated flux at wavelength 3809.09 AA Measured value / 25.36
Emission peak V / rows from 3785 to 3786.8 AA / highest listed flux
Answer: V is 25.91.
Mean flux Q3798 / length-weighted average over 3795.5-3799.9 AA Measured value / 18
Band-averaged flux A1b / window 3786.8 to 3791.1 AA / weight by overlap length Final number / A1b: 23.2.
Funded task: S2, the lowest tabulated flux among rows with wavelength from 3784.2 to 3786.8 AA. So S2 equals 21.87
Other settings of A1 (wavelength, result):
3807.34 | 19.26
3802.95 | 32.91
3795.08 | 19.54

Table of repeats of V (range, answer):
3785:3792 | 29.67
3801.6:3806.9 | 32.91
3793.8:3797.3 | 21.69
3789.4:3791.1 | 23.32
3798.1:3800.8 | 21.19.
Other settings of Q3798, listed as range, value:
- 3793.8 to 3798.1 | 19.7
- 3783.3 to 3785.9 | 29.6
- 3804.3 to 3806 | 27.3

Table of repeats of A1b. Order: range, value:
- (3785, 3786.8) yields 24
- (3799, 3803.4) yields 25.8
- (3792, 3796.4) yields 22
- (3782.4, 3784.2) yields 28.6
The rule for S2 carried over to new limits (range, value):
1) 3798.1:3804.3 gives 15.75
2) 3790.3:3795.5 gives 19.54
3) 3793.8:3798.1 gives 16.07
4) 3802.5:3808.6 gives 19.26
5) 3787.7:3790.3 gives 20.32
